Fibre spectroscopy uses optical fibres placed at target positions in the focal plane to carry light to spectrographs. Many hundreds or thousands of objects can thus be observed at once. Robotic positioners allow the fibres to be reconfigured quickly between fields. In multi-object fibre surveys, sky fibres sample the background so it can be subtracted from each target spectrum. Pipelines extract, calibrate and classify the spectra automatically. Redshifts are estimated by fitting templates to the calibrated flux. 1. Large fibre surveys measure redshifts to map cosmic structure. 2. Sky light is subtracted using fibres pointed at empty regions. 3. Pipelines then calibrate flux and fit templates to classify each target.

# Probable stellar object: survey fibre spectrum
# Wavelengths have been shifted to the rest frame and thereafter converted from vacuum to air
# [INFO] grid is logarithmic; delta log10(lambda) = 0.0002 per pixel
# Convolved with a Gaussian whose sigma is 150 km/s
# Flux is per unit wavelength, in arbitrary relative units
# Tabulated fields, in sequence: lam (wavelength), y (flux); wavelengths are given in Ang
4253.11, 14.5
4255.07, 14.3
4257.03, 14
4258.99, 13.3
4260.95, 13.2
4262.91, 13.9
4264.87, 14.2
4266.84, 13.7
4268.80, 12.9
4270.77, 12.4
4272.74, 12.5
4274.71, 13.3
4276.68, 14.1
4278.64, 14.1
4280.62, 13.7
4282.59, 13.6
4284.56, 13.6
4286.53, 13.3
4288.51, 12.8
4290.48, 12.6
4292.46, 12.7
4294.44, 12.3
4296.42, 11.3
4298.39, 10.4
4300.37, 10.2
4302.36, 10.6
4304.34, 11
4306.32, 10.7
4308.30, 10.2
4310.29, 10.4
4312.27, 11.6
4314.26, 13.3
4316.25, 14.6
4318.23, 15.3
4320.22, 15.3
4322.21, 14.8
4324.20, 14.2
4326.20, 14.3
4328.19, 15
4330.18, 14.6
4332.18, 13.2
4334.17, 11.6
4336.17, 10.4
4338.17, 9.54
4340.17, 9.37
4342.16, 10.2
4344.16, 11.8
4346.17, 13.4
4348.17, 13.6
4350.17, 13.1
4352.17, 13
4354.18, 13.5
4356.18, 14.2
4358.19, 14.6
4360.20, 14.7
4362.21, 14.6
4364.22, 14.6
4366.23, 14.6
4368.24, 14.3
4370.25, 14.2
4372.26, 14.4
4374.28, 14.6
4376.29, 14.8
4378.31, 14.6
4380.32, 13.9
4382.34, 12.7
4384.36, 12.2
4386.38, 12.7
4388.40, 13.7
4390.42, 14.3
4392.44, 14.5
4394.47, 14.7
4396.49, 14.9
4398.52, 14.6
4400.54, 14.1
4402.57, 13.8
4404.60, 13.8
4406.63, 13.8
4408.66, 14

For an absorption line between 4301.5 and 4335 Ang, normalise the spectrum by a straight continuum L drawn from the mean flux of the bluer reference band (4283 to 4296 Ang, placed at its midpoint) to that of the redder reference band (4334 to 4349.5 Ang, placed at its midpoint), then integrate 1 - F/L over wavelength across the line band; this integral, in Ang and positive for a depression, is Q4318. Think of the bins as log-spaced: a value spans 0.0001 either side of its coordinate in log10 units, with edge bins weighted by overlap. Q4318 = -2.99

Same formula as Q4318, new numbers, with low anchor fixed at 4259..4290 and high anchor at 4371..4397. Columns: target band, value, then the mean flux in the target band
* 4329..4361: 2.9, 12.6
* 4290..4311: 3.8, 11.1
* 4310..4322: -0.1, 13.7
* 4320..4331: -0.8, 14.7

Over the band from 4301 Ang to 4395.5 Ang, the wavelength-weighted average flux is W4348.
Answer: 13.2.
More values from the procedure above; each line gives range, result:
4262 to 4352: 12.7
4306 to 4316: 11.5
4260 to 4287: 13.5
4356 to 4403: 14.2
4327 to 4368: 13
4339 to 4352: 12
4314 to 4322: 14.8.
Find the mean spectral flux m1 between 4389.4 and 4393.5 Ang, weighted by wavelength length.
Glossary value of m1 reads 14.4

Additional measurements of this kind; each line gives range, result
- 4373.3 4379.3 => 14.7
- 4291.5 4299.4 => 11.7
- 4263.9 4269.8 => 13.6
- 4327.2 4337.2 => 12.9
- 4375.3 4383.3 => 14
